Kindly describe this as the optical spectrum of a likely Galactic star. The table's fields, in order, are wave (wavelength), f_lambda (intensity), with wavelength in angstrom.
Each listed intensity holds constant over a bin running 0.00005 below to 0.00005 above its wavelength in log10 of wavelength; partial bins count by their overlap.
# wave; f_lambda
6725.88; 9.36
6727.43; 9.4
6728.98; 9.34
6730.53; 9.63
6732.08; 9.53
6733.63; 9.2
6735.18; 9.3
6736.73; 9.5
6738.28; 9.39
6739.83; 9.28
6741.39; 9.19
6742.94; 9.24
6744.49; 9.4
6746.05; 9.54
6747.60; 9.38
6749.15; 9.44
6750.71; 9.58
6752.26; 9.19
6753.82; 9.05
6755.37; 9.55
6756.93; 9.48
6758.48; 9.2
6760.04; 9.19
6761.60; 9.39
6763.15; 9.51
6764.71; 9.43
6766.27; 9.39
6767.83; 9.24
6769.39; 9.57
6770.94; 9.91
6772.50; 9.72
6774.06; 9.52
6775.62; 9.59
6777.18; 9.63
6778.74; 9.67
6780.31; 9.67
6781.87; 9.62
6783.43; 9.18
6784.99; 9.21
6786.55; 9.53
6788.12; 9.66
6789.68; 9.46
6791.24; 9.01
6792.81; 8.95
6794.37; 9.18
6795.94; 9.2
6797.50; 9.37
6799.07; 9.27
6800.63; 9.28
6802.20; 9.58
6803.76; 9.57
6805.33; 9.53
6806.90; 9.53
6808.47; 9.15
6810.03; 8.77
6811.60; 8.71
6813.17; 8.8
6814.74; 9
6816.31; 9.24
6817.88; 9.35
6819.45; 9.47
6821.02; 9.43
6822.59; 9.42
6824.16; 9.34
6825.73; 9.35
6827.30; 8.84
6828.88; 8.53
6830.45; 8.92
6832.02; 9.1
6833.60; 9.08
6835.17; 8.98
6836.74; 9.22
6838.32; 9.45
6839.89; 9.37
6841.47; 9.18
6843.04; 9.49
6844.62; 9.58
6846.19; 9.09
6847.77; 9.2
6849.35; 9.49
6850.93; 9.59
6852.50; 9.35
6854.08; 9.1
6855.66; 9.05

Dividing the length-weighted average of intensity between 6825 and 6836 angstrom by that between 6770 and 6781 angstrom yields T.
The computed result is 0.93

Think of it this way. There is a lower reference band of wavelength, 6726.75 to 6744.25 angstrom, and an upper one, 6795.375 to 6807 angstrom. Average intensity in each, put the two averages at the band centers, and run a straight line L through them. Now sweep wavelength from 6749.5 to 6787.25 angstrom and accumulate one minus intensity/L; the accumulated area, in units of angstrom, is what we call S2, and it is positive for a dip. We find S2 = -0.3 angstrom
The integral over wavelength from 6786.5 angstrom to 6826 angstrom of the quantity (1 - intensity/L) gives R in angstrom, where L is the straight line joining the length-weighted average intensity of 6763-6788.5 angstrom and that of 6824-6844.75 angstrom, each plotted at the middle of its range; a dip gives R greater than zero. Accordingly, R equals 0.3 angstrom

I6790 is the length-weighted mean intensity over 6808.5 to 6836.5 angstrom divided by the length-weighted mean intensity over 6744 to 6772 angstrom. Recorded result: 0.96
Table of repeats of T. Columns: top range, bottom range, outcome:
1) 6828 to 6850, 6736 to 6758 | 0.98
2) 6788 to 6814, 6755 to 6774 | 0.97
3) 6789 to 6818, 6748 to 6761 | 0.99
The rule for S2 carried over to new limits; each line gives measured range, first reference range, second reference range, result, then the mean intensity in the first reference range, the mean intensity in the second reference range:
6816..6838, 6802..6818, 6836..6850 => 0.2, 9.18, 9.34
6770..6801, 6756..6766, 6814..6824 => -0.3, 9.37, 9.32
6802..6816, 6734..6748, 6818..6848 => 0.1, 9.35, 9.22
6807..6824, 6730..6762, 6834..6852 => 0.3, 9.36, 9.33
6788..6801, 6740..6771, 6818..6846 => 0.1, 9.38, 9.22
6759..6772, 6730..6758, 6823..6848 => -0.2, 9.38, 9.17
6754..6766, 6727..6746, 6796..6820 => -0.1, 9.37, 9.24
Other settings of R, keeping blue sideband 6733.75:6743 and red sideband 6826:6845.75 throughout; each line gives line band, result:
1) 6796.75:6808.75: -0.3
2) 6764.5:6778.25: -0.5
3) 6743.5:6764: -0.2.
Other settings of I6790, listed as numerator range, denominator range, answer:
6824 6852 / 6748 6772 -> 0.98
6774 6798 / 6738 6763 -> 1.01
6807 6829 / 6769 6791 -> 0.96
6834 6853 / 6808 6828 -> 1.02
